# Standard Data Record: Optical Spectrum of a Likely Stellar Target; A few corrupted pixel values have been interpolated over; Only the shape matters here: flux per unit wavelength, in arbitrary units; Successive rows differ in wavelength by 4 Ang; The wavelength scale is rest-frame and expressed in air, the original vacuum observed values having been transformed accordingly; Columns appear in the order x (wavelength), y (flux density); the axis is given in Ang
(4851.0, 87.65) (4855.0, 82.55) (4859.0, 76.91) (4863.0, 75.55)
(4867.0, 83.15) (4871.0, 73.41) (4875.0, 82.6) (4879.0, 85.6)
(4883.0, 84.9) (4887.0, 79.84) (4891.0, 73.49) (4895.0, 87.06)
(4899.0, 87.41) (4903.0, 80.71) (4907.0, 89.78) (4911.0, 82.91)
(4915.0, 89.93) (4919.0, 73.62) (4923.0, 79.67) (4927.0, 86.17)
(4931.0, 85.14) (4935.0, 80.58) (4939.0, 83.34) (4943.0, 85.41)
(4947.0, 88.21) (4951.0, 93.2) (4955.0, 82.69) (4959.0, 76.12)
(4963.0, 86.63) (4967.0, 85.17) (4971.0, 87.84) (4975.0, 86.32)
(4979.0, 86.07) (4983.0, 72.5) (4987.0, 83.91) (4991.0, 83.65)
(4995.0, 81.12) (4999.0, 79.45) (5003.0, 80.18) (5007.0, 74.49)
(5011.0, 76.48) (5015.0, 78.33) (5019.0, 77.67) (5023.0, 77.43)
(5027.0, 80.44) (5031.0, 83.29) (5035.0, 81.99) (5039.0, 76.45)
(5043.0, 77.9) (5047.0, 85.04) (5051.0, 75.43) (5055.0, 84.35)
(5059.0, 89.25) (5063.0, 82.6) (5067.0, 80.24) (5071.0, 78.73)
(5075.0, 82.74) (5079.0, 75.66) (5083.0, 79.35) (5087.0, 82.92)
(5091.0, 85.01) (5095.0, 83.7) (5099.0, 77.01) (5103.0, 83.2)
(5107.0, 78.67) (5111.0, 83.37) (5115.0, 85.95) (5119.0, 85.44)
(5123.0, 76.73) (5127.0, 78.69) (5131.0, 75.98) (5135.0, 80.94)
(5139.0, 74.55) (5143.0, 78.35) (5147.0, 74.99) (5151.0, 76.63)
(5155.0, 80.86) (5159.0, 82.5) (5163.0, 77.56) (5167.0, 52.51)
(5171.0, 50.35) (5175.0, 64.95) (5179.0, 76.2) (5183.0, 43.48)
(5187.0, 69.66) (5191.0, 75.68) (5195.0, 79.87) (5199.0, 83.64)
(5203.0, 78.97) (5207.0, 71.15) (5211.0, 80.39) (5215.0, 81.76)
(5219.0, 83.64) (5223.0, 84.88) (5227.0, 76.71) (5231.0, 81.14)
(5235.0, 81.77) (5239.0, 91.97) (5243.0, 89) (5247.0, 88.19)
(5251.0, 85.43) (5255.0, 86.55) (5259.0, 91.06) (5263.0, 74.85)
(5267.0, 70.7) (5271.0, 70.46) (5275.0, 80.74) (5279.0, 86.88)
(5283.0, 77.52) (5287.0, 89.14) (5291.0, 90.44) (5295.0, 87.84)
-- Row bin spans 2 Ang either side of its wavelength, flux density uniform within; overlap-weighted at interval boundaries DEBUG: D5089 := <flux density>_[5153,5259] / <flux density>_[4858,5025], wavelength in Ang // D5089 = 0.94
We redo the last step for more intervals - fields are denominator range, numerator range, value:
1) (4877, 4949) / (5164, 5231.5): 0.87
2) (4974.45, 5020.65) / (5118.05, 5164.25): 0.98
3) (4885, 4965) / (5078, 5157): 0.96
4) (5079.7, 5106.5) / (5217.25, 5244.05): 1.03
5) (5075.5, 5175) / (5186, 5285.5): 1.05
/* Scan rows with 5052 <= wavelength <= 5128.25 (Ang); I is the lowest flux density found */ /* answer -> 75.66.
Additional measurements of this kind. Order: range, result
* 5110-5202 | 43.48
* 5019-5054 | 75.43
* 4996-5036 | 74.49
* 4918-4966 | 73.62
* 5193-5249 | 71.15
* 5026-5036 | 80.44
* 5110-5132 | 75.98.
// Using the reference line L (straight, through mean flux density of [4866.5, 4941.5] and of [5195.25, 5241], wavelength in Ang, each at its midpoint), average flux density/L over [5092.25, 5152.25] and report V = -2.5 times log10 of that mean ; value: 0.03 mag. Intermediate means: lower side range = 82.6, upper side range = 81.4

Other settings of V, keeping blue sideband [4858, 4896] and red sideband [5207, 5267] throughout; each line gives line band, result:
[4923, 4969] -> -0.05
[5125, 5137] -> 0.05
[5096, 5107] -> 0.03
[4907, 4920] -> -0.05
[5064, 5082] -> 0.03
